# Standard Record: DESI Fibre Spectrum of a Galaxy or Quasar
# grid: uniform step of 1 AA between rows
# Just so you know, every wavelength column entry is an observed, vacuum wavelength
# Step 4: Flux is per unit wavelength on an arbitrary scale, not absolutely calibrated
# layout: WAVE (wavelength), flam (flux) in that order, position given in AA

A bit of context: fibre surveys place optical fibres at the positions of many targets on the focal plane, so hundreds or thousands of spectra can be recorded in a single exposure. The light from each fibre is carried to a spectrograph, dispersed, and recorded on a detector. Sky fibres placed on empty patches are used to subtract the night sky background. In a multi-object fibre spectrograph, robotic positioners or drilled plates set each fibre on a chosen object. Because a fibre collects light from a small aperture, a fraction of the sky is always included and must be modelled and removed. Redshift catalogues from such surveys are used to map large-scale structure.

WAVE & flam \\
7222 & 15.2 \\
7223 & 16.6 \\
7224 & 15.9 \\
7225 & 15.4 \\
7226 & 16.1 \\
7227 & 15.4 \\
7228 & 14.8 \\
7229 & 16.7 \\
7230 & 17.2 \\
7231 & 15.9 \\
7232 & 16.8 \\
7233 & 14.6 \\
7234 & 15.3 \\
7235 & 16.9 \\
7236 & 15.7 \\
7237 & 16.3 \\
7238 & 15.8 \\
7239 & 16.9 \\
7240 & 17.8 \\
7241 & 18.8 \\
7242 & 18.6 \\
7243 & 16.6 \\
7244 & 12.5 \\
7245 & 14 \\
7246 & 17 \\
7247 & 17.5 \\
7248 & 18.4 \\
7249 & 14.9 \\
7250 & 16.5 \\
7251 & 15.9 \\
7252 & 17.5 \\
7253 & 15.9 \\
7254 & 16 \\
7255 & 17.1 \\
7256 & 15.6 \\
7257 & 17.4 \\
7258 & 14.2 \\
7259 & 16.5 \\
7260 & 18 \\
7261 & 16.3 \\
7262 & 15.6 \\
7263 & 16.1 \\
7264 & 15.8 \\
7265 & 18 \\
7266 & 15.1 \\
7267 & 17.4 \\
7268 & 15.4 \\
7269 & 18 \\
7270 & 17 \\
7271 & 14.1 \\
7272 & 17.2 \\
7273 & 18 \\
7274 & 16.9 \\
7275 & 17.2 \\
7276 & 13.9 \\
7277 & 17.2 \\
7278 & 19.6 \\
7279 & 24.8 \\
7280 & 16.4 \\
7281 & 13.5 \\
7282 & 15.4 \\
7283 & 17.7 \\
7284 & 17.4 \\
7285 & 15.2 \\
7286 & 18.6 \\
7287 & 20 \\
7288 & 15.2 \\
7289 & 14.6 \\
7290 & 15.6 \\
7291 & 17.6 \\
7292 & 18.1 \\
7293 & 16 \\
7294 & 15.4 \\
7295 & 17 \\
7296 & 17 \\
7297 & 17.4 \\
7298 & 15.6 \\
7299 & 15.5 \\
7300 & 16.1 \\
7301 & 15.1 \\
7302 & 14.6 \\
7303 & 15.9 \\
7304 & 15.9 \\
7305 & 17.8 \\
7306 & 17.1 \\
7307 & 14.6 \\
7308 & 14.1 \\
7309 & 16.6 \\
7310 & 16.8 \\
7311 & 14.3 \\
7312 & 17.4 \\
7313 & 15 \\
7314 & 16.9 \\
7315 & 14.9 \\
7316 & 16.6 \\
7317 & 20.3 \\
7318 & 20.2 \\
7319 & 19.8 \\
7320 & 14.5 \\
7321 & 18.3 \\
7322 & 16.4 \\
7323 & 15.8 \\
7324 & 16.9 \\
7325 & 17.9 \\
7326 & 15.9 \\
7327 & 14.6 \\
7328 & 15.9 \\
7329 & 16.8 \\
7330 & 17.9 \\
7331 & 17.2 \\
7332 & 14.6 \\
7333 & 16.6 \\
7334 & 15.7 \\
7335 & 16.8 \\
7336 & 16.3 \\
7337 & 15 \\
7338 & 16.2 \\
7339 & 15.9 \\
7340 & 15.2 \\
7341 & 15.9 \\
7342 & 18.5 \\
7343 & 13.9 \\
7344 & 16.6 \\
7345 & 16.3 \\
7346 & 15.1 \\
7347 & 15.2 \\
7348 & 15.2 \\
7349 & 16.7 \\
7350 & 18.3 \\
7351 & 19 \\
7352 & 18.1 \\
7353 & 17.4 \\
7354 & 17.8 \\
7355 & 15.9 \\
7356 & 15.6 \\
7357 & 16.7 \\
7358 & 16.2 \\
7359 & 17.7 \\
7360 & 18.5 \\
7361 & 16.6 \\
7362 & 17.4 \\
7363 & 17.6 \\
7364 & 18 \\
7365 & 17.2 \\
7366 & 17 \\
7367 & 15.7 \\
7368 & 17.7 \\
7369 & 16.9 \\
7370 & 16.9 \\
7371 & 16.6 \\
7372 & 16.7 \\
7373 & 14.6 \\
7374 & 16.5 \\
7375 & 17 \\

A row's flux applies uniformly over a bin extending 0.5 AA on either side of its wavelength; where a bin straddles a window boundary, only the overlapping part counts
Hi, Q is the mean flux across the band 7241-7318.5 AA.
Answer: 16.5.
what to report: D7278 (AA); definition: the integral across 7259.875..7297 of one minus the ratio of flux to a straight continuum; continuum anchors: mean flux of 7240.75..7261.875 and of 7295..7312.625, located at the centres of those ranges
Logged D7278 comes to -1.4 AA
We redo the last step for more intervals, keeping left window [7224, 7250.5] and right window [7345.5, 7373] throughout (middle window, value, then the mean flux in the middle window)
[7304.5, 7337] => 0.3 AA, 16.6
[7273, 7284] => -0.6 AA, 17.3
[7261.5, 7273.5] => -0.1 AA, 16.5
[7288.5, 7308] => 0.6 AA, 16.1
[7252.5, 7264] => 0.1 AA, 16.2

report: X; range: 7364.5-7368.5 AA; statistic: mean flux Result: 16.9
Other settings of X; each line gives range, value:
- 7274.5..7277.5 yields 16.1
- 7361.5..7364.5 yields 17.7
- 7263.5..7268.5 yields 16.3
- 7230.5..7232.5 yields 16.4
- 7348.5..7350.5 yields 17.5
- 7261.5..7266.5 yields 16.1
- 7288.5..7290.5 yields 15.1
